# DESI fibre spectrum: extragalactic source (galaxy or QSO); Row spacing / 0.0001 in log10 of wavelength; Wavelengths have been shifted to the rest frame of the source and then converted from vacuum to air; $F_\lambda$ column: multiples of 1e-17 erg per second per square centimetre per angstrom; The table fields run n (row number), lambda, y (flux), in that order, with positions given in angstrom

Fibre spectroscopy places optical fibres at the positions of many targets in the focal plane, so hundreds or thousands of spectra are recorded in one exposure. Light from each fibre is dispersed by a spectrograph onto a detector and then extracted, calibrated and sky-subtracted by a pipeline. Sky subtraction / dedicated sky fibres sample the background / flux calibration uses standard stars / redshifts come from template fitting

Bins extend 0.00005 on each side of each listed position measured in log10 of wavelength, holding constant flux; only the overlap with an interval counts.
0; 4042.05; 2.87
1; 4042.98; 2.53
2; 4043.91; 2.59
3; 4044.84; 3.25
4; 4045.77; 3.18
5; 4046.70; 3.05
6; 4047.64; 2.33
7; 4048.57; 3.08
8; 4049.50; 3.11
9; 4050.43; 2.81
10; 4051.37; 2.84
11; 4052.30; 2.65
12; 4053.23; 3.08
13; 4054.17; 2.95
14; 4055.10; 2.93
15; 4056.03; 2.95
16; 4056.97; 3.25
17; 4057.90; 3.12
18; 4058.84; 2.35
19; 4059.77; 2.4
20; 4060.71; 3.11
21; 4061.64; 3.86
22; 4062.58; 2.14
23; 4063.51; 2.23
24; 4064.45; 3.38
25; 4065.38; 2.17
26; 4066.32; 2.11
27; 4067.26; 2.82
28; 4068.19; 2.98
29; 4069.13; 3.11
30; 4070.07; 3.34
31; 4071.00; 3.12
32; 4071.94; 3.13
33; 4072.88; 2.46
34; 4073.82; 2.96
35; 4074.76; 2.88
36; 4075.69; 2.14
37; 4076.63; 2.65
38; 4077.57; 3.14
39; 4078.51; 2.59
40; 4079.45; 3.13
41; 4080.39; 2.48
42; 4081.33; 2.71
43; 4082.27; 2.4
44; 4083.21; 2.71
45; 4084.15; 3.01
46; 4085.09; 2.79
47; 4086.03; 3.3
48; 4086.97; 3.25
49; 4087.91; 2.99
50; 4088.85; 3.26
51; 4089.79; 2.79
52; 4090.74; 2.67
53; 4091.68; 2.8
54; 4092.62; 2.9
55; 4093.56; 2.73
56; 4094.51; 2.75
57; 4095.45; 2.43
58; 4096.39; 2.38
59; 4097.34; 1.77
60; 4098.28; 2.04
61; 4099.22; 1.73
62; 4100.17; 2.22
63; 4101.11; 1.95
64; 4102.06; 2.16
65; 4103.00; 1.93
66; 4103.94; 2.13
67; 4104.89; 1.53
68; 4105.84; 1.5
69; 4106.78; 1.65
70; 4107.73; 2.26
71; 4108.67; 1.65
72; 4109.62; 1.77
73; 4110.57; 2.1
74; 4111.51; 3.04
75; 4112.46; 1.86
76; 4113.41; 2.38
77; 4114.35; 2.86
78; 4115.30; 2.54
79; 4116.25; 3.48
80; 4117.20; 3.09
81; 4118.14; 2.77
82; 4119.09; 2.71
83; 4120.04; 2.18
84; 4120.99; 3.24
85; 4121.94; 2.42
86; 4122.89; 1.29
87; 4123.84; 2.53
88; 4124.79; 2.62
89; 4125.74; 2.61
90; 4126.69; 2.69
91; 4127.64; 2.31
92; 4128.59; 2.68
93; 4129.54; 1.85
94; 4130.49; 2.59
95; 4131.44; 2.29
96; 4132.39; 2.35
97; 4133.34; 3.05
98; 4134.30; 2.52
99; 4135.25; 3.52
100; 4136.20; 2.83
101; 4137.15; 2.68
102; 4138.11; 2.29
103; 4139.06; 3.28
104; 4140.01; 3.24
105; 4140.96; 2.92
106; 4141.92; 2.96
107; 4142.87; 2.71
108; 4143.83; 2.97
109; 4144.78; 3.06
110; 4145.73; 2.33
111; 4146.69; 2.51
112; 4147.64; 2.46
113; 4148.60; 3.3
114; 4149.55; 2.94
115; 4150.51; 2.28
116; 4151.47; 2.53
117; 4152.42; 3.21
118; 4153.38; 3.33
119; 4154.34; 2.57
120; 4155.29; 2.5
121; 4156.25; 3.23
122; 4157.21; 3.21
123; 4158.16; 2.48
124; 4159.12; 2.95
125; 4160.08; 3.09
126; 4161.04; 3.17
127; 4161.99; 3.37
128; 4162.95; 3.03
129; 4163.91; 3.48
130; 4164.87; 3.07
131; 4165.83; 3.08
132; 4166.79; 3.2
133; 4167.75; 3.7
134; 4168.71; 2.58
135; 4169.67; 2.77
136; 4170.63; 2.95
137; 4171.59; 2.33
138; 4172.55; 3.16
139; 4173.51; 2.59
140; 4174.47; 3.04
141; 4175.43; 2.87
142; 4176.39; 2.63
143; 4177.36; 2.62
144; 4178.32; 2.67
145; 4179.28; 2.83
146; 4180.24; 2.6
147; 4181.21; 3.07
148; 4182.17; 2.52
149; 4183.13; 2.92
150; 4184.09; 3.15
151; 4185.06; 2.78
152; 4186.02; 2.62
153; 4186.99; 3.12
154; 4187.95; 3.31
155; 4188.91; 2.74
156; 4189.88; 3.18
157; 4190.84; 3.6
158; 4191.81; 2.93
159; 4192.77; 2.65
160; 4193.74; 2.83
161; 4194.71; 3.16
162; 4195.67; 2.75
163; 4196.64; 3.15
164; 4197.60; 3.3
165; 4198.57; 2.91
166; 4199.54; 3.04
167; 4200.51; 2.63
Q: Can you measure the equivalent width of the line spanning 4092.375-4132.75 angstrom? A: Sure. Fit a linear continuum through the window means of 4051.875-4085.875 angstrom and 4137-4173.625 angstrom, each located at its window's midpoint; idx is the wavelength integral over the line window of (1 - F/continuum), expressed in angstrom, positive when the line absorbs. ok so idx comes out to 7.7 angstrom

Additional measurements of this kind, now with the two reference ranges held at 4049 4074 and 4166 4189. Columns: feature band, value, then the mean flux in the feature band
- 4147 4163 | -0.2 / 2.91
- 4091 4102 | 2.0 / 2.34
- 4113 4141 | 2.1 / 2.66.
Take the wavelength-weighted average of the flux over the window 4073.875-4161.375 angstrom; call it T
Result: 2.61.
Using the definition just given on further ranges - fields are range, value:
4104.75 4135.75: 2.43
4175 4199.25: 2.92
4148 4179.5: 2.93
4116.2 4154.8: 2.7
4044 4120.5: 2.65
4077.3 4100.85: 2.67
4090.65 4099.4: 2.43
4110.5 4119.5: 2.71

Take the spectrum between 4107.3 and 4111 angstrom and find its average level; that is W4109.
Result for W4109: 1.94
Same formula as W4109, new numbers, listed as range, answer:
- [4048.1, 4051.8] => 2.96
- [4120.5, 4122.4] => 2.82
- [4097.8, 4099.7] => 1.89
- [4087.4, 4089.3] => 3.13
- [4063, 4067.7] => 2.54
